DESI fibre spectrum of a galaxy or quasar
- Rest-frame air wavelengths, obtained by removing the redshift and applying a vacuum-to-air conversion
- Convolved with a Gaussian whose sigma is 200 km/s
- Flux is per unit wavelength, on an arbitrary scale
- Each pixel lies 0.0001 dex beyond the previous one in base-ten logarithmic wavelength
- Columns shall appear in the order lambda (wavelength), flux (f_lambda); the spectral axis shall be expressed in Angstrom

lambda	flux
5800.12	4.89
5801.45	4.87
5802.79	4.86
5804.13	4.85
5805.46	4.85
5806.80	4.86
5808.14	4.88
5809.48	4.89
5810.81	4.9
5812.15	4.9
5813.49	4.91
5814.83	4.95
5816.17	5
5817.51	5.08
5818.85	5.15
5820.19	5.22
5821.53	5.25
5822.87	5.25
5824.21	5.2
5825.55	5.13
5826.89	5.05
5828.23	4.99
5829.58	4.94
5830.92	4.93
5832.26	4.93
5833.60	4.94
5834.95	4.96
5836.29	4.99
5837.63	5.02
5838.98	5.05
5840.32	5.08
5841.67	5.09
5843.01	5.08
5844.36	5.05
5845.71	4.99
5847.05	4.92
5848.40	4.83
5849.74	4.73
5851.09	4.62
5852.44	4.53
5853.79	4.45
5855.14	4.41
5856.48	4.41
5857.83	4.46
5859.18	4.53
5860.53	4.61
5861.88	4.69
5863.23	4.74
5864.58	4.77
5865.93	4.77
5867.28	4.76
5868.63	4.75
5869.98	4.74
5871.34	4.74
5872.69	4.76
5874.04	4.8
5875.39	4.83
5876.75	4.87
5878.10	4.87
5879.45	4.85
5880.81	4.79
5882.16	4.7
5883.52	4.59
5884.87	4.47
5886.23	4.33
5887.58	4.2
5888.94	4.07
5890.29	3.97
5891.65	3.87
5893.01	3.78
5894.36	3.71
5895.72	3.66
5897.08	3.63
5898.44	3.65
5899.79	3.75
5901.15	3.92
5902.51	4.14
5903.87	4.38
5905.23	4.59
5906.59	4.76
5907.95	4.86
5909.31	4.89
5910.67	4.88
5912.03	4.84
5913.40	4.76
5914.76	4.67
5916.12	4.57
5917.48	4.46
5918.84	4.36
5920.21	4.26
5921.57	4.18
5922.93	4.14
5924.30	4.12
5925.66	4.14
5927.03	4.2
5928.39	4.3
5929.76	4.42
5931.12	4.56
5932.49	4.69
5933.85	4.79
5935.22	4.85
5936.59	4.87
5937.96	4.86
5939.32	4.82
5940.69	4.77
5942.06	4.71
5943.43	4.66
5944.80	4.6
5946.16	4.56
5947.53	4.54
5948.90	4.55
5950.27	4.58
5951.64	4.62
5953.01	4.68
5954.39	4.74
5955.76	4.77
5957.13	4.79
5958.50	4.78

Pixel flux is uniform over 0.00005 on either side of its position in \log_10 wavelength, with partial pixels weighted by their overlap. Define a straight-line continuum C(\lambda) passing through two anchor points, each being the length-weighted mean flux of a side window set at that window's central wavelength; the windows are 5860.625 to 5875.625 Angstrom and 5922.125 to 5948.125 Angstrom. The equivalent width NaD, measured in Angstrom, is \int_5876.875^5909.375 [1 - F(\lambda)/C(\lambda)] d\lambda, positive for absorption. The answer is 2.87 Angstrom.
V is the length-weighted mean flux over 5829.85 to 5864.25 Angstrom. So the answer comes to 4.8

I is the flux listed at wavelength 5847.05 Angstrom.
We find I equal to 4.92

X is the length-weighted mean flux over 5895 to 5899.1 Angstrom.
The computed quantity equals 3.64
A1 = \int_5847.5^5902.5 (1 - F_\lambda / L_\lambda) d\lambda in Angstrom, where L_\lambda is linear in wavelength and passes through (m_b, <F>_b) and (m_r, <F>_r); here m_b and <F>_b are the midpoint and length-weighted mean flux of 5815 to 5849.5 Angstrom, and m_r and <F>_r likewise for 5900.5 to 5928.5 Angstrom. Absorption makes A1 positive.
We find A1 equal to 3.50 Angstrom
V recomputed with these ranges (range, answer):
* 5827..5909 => 4.59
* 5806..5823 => 5.01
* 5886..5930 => 4.25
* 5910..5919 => 4.67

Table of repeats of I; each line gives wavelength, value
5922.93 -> 4.14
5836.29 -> 4.99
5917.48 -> 4.46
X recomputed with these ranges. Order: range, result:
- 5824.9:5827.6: 5.09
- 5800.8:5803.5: 4.85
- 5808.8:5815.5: 4.91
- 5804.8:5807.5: 4.84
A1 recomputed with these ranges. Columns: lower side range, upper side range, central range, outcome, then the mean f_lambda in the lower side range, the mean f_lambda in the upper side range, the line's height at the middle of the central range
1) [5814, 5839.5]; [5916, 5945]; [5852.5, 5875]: 1.0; 5.05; 4.51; 4.86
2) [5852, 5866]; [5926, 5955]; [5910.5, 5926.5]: 0.6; 4.57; 4.63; 4.61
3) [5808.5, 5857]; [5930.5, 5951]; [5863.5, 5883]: 0.3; 4.94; 4.69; 4.85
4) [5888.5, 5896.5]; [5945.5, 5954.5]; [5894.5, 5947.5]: -3.0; 3.83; 4.6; 4.21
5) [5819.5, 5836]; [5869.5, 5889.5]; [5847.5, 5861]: 0.8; 5.07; 4.64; 4.85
